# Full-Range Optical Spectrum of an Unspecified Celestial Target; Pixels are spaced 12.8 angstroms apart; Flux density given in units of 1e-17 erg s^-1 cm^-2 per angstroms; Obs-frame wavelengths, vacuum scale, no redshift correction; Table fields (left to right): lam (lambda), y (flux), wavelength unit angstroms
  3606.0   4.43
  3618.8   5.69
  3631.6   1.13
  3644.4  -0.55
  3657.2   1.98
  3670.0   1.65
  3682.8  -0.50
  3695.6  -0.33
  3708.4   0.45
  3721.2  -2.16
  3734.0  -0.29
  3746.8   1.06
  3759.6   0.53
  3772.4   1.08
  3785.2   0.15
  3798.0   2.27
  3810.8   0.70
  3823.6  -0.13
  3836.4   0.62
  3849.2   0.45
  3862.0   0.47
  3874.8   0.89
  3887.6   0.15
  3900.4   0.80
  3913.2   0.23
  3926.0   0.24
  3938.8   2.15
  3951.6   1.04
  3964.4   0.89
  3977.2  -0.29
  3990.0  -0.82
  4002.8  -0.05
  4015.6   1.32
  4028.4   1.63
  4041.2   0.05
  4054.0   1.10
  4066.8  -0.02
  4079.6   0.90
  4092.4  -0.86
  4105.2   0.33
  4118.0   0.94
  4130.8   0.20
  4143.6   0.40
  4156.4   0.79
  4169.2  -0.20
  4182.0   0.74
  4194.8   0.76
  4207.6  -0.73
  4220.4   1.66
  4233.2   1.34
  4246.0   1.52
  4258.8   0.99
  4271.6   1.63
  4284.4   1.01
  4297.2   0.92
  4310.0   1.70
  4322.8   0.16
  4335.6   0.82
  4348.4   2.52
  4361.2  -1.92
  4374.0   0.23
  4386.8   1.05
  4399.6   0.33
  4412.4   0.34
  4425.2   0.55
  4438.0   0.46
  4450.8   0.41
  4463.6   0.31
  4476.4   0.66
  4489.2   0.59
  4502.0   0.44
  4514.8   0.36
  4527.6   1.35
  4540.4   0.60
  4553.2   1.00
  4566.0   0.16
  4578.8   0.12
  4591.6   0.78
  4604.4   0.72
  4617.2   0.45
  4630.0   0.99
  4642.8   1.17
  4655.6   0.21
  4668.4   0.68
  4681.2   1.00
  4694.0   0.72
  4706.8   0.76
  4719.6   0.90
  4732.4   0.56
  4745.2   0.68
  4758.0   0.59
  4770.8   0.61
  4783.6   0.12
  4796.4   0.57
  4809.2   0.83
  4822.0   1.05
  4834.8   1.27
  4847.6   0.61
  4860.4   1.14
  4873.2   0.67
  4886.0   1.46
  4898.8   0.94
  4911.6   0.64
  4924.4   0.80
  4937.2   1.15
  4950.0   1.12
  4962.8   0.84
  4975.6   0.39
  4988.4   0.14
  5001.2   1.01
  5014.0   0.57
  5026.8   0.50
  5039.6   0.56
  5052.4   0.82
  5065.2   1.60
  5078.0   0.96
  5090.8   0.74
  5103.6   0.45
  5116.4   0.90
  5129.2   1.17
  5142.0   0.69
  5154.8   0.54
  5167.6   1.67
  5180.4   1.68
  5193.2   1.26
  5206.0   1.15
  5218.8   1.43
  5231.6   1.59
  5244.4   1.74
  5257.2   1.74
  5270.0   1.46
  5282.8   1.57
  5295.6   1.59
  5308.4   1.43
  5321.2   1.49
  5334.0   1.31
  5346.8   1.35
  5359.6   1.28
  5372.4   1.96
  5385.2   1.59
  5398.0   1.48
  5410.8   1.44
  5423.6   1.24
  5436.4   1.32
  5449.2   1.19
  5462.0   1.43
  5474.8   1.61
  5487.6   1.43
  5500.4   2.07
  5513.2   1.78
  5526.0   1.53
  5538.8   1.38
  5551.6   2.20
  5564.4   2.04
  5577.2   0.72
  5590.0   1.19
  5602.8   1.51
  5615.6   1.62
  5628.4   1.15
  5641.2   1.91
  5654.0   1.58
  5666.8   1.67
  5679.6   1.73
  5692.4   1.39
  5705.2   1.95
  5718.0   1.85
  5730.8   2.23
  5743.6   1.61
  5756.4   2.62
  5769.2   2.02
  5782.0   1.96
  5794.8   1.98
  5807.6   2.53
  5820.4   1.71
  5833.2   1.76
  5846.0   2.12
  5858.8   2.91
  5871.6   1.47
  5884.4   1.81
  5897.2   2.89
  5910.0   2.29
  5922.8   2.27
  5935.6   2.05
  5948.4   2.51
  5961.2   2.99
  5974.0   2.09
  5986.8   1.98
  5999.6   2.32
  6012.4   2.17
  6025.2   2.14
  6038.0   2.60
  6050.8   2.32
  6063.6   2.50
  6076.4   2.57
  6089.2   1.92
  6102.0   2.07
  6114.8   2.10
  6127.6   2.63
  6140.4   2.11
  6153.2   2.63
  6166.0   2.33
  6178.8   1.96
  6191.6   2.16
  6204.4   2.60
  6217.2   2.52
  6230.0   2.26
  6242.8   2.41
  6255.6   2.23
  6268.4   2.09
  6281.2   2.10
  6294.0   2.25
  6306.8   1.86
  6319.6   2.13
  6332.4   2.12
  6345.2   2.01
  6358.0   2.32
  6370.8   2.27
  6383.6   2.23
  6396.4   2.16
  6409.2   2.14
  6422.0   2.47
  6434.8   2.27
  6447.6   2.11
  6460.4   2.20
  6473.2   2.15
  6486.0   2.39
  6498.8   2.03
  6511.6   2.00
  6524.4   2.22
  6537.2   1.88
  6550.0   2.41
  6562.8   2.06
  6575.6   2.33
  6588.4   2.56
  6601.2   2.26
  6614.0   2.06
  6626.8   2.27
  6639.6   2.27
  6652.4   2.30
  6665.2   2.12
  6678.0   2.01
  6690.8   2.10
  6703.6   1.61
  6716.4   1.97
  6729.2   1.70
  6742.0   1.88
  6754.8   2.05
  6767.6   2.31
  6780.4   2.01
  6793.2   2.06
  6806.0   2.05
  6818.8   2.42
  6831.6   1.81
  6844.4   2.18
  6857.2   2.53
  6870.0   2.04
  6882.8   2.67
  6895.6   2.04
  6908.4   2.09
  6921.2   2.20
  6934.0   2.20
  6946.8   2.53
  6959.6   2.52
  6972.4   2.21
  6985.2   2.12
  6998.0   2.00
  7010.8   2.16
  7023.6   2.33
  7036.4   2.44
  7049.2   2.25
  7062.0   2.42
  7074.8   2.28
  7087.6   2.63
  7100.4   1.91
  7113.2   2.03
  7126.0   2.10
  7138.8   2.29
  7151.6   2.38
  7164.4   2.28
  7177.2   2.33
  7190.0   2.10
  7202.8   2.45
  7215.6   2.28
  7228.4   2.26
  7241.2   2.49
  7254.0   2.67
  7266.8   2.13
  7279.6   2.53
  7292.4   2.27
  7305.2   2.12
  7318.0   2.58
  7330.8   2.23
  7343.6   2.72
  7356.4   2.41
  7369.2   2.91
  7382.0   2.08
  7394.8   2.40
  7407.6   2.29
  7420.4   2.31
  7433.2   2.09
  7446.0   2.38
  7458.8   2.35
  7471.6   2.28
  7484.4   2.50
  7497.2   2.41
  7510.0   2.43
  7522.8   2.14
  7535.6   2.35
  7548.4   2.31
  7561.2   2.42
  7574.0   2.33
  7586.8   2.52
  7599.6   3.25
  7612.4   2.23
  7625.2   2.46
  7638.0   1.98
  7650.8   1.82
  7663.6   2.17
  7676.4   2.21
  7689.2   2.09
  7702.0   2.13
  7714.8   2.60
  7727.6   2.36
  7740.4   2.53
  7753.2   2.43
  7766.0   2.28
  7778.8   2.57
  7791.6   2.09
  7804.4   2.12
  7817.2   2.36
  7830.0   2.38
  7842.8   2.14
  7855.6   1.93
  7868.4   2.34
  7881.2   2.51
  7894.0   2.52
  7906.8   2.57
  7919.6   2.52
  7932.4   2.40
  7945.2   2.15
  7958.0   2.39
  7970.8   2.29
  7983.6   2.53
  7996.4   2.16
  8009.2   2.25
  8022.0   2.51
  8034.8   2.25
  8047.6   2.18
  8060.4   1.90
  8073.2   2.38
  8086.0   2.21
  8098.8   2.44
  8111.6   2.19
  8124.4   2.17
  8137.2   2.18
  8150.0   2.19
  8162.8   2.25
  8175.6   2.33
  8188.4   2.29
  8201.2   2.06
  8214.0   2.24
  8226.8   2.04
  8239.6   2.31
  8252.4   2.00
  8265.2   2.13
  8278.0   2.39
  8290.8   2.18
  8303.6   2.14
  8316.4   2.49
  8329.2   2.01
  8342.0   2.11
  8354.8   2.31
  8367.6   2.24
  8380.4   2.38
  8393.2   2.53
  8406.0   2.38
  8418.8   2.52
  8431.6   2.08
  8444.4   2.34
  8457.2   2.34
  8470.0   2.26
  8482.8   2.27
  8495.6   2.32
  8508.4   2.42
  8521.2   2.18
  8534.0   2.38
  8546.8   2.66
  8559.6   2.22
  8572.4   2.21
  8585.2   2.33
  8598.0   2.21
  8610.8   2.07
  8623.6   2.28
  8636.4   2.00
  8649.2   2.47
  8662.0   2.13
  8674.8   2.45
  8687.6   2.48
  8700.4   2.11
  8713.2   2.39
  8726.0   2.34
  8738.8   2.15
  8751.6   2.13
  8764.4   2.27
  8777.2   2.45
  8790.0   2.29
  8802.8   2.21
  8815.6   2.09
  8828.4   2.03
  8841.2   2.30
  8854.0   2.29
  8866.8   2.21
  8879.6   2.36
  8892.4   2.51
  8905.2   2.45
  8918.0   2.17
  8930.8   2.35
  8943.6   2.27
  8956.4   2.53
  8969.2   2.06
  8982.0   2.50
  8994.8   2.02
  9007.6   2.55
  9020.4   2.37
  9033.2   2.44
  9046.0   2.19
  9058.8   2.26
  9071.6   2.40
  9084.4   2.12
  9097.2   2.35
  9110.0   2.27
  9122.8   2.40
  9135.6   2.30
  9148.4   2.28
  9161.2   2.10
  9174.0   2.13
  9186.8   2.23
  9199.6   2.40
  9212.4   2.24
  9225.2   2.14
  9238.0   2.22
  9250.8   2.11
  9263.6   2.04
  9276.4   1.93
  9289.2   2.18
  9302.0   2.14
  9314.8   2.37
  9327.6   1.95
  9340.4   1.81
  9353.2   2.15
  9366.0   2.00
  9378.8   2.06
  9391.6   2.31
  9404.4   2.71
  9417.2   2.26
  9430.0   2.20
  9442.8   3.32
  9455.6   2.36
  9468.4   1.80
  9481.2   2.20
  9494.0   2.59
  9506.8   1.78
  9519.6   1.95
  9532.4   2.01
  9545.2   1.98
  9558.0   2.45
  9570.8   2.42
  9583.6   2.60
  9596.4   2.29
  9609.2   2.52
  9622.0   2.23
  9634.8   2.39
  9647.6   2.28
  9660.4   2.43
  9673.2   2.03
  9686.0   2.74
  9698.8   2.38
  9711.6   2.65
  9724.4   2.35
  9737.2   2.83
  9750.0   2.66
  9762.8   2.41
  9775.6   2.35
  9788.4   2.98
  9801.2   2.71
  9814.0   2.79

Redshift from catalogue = 0.297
